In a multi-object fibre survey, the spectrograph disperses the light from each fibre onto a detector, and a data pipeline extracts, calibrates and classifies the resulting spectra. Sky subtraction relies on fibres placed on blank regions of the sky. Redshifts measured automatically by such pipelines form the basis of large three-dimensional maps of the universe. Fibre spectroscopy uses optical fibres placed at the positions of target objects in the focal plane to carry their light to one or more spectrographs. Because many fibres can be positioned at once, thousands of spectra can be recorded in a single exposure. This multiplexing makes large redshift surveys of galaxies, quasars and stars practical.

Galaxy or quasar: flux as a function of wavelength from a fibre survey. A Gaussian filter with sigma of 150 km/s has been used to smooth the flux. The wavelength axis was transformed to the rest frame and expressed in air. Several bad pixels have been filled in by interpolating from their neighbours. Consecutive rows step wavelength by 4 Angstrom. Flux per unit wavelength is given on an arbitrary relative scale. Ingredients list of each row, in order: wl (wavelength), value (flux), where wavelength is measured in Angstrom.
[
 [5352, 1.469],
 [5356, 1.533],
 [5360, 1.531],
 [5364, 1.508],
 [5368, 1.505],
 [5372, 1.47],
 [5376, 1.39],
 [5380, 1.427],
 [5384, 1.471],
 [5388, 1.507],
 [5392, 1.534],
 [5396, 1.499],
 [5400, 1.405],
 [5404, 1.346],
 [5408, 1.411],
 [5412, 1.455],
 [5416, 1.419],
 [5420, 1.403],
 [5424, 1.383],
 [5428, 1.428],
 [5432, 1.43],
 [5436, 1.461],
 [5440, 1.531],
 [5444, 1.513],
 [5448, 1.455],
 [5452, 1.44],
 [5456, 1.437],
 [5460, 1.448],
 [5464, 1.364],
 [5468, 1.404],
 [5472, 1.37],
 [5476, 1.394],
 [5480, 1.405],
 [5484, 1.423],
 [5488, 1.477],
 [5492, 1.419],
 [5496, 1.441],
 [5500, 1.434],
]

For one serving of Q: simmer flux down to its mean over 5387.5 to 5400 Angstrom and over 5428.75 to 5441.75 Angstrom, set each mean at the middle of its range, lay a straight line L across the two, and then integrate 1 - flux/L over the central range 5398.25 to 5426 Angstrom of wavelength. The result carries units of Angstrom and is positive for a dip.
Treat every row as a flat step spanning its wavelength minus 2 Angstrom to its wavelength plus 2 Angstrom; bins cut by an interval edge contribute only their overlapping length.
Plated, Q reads 1.5 Angstrom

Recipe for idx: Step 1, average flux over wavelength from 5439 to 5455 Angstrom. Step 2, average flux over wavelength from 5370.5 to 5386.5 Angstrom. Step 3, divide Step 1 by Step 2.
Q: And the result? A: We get 1.0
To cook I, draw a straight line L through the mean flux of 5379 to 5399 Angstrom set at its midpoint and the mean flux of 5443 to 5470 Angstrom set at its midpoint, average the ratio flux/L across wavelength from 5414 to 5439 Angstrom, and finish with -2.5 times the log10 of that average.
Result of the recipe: 0.02 mag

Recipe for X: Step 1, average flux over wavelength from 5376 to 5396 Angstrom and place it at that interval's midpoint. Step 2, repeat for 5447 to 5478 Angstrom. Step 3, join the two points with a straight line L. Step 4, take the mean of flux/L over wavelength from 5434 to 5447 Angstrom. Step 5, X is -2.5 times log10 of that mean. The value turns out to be -0.05 mag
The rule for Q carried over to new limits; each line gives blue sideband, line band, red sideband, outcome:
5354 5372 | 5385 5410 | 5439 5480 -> 0.6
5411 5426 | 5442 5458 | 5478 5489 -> -0.4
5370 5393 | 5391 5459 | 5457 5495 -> -0.1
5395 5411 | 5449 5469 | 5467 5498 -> -0.1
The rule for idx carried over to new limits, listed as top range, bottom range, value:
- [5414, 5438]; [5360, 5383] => 0.97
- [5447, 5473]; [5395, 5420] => 1.00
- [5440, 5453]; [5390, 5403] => 1.01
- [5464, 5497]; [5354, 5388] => 0.95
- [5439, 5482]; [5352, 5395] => 0.96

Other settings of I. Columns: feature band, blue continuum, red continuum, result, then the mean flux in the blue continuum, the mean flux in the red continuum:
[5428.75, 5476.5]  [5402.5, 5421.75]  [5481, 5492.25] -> -0.01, 1.41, 1.44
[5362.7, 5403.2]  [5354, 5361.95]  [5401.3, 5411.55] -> -0.01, 1.53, 1.39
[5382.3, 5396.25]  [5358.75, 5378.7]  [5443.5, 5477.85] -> -0.03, 1.48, 1.42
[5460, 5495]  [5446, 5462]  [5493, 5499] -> 0.02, 1.44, 1.44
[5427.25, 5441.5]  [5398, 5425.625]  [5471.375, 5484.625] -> -0.05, 1.4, 1.4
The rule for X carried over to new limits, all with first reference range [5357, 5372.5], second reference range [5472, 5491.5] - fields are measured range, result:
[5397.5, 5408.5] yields 0.068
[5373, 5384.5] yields 0.052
